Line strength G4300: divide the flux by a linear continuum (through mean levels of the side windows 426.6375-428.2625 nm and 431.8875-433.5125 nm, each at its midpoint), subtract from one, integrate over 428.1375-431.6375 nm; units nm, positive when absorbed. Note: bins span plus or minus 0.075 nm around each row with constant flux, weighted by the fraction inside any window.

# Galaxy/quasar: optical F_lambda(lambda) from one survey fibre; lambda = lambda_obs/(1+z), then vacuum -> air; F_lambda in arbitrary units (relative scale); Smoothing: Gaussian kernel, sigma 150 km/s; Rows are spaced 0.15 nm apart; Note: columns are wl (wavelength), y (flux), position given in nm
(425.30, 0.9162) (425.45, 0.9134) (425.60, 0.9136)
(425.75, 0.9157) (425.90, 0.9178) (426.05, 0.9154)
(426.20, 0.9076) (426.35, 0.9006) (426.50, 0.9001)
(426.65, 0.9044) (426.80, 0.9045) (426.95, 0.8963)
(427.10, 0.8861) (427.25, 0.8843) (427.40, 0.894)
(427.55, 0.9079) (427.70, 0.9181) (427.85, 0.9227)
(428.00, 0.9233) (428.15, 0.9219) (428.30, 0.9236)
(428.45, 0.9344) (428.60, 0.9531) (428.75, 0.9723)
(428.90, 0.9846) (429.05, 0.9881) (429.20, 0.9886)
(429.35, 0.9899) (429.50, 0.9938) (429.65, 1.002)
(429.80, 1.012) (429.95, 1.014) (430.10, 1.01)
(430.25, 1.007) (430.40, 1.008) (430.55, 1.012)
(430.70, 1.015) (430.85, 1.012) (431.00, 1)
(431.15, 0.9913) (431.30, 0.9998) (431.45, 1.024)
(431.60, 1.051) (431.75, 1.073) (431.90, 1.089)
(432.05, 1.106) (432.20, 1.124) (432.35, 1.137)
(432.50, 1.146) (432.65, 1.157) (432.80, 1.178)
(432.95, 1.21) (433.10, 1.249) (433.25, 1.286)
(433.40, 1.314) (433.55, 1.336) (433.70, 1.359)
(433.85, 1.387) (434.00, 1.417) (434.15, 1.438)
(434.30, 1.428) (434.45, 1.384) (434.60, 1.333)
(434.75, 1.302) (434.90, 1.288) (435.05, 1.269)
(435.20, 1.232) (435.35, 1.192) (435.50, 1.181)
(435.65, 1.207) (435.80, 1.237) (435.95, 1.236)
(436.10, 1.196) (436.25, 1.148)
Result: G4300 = 0.15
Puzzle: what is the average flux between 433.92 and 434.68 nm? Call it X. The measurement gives 1.4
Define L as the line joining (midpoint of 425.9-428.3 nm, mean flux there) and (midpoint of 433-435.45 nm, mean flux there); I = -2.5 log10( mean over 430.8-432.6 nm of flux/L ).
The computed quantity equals 0.108 mag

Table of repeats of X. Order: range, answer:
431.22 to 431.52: 1.01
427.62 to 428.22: 0.921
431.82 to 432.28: 1.11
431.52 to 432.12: 1.08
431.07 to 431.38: 0.996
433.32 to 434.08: 1.36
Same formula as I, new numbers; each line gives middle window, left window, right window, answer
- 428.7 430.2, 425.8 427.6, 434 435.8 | 0.041 mag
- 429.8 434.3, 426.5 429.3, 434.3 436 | -0.018 mag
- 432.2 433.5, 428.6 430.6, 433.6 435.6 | 0.002 mag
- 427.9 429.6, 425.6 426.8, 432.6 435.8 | 0.076 mag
